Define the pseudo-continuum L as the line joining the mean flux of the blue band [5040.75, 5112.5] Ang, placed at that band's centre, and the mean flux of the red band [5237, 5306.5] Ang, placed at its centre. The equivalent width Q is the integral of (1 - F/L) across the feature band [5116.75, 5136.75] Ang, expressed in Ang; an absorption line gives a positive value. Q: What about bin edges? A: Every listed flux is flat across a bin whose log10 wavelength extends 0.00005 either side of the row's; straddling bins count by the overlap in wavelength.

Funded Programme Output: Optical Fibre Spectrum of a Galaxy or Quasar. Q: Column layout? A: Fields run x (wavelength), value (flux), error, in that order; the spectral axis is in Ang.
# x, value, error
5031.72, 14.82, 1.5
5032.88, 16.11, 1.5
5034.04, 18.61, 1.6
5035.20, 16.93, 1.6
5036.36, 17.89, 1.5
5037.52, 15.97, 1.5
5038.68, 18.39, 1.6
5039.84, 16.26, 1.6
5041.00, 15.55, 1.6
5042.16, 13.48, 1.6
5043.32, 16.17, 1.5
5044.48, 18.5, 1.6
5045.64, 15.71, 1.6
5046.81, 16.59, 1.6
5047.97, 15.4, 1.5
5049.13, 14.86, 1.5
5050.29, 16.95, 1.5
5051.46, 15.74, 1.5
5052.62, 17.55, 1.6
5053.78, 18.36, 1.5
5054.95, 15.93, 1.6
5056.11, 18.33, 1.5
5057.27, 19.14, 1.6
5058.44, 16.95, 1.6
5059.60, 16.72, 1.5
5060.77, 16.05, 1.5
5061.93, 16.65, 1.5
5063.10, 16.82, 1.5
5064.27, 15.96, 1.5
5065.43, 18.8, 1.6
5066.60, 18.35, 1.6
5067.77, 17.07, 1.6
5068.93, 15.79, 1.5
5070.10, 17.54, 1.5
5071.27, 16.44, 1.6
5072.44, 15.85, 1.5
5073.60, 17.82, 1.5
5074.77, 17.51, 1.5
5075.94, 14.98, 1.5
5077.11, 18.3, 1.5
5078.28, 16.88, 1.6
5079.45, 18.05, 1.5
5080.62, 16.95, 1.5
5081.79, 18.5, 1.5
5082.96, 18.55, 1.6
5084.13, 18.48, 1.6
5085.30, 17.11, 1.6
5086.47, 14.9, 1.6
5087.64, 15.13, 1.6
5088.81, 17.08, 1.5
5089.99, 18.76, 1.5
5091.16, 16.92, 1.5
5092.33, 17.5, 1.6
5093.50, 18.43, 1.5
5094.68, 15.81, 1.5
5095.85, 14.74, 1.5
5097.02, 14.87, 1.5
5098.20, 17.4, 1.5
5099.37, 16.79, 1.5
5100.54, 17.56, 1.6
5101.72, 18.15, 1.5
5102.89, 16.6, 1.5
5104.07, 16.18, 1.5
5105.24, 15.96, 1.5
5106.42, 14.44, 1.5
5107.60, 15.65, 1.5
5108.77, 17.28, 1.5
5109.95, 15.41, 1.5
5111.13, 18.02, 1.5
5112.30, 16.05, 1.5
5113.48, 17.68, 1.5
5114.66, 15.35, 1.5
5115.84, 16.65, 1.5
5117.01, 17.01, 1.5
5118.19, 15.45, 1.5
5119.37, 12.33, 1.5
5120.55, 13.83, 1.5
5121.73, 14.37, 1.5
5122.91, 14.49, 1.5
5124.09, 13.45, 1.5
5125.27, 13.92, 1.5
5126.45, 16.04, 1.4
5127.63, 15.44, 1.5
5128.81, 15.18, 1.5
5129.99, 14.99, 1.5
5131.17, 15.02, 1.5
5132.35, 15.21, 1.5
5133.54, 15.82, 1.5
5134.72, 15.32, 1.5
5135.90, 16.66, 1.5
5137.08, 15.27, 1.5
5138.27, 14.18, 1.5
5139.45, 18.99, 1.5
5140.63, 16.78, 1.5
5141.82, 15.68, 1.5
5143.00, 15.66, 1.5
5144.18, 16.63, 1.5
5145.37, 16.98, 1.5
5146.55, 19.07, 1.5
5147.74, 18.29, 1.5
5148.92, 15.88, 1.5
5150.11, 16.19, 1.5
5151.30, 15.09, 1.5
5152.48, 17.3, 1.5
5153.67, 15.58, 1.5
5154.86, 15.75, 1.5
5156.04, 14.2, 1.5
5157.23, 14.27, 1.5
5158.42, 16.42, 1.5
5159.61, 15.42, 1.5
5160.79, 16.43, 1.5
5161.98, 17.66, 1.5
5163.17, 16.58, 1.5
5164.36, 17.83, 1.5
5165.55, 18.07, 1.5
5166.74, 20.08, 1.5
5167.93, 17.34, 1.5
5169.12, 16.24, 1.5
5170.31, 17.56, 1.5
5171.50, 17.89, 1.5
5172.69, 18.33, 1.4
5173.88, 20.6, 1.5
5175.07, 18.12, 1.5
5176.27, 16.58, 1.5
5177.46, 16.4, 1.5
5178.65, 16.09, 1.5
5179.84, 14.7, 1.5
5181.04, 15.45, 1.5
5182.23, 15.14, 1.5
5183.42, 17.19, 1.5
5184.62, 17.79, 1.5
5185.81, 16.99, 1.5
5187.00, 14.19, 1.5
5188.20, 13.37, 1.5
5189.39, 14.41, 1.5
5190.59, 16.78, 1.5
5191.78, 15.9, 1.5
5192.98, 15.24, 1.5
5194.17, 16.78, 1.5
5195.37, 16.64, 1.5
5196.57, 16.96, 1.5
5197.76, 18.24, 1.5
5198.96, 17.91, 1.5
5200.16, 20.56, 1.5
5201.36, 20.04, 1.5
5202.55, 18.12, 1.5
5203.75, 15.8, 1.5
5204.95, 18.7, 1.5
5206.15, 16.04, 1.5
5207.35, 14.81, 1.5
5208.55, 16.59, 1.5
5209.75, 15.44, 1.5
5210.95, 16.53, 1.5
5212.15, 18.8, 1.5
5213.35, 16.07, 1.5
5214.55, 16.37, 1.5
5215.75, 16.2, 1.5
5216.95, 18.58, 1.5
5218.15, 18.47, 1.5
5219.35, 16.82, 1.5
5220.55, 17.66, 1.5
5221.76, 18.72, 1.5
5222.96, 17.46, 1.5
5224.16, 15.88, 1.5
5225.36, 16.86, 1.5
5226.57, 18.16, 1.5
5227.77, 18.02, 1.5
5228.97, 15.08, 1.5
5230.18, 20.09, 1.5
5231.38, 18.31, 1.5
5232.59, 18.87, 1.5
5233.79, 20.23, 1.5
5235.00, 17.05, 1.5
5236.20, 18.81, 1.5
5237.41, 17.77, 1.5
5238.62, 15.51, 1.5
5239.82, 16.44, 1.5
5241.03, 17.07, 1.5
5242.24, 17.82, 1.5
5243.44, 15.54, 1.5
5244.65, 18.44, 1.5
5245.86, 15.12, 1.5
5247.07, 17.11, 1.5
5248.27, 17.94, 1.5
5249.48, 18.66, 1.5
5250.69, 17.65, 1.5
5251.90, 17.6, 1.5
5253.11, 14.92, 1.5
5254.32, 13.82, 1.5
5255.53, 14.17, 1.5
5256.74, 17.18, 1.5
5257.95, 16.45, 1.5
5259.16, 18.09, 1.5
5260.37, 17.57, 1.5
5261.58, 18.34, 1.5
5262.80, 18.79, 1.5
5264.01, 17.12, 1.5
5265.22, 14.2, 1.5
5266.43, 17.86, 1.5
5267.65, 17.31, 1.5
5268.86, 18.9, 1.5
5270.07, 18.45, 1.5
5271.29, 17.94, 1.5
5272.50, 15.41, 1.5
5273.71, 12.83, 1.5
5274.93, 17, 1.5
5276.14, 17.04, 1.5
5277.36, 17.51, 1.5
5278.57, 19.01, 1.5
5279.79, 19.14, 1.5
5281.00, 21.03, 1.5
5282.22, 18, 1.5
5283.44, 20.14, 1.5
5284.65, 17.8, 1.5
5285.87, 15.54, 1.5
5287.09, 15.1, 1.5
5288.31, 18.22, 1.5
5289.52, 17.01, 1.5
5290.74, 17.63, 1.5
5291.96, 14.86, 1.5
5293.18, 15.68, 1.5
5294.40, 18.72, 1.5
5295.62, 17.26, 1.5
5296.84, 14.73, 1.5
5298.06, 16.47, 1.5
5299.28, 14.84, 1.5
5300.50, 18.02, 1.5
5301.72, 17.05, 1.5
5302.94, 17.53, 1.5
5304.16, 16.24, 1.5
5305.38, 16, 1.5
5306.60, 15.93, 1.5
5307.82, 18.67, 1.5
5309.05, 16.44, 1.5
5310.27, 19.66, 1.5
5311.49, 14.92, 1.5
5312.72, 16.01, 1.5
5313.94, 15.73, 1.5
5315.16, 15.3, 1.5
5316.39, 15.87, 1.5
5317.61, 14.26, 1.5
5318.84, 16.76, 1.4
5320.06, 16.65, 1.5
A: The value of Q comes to 2.3 Ang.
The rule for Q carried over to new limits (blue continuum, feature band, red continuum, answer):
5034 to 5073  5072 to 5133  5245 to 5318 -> 2.0 Ang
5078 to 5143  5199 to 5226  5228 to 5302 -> -0.8 Ang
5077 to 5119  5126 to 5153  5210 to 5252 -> 1.3 Ang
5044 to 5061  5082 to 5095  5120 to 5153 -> -0.7 Ang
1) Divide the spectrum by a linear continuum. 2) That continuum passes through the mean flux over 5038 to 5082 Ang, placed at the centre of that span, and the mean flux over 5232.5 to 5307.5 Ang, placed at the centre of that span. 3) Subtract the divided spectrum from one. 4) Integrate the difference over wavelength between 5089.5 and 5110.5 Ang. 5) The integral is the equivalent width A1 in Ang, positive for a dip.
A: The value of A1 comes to 0.4 Ang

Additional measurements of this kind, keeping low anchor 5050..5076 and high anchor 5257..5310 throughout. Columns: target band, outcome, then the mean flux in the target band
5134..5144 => 0.6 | 16.1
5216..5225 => -0.2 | 17.6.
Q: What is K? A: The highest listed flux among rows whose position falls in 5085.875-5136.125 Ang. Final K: 18.76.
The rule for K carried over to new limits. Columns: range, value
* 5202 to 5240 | 20.23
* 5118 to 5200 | 20.6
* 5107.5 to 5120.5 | 18.02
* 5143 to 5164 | 19.07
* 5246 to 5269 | 18.9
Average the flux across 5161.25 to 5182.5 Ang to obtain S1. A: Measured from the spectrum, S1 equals 17.3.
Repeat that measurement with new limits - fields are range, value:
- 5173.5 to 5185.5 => 16.7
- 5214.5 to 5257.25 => 17.2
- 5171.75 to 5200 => 16.6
